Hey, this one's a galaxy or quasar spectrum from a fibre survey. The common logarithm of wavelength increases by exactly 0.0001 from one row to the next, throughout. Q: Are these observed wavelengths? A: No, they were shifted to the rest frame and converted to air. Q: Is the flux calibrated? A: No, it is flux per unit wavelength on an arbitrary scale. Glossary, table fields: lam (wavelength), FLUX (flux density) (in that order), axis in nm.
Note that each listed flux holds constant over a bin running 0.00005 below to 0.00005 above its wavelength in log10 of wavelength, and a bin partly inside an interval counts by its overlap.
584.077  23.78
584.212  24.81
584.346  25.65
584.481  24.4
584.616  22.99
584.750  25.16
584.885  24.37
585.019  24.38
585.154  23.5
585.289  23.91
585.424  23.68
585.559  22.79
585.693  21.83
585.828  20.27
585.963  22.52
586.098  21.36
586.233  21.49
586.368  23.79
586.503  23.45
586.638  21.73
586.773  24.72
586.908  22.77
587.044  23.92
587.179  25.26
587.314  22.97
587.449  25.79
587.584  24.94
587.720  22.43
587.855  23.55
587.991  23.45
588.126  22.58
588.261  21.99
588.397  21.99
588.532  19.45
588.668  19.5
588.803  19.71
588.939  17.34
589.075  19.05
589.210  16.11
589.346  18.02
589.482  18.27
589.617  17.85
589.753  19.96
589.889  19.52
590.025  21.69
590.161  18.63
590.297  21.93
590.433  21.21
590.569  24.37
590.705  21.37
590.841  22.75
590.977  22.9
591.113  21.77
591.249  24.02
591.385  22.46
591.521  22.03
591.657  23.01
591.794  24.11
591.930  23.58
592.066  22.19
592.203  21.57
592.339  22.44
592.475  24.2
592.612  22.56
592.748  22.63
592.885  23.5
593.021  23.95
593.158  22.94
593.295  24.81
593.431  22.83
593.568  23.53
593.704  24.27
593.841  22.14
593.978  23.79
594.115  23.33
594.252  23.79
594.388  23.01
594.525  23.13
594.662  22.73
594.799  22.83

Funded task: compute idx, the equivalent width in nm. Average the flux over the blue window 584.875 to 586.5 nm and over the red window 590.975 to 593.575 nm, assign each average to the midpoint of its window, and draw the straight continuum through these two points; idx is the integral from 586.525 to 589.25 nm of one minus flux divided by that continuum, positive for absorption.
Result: 0.10 nm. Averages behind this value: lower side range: 22.8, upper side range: 23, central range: 22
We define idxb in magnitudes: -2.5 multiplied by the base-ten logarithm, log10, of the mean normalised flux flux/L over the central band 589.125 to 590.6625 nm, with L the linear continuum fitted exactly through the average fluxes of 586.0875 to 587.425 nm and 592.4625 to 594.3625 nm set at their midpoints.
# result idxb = 0.180 mag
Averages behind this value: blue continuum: 23.3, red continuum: 23.4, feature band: 19.8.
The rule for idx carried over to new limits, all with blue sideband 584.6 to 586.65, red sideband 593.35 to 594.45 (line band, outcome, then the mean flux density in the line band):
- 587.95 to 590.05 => 0.31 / 19.7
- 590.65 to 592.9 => 0.05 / 22.8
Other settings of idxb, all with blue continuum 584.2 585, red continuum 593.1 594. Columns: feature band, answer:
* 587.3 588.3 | 0.029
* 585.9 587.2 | 0.060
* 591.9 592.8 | 0.042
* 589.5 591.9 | 0.100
